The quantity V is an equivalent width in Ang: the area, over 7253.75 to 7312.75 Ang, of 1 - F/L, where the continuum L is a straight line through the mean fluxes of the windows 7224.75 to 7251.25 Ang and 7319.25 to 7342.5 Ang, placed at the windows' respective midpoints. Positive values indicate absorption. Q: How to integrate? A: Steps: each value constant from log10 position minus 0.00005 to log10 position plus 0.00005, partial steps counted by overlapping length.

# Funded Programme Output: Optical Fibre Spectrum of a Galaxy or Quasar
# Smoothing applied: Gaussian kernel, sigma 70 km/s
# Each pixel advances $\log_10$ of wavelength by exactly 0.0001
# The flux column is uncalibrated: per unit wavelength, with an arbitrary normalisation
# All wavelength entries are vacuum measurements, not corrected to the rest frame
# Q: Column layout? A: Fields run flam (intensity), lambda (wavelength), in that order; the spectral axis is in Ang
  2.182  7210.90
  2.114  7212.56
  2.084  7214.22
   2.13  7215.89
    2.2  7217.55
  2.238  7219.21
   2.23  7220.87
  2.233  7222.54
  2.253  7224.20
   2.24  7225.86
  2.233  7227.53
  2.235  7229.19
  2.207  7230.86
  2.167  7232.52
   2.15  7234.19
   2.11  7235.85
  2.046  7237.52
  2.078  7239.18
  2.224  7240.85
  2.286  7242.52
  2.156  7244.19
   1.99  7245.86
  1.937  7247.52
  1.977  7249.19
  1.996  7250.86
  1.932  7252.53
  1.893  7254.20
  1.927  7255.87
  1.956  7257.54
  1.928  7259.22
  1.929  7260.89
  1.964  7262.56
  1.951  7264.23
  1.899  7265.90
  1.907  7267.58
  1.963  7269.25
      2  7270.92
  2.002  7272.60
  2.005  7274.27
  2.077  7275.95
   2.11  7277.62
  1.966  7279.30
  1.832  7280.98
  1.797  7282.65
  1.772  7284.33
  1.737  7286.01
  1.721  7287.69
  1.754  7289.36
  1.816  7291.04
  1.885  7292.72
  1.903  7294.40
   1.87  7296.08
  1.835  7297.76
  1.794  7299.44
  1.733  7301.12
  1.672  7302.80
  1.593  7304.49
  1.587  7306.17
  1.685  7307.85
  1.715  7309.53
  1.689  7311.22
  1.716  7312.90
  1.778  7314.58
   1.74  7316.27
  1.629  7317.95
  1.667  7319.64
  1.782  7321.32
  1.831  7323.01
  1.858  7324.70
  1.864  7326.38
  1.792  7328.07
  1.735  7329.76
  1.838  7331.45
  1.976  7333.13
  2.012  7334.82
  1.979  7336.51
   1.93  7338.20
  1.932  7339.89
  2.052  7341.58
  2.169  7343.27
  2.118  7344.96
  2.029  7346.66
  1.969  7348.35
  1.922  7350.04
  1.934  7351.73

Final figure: 4.7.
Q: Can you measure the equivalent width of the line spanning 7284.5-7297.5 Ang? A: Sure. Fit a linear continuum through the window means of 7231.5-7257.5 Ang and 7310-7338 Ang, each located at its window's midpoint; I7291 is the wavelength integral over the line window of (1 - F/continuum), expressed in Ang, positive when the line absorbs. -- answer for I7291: 0.7 Ang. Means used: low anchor 2.06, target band 1.81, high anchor 1.81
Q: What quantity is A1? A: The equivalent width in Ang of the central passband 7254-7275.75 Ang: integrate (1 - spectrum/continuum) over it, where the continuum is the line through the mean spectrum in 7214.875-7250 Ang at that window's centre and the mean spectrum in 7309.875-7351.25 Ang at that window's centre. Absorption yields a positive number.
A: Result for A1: 1.16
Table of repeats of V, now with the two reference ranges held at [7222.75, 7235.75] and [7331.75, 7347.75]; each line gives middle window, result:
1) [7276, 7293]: 2.1 Ang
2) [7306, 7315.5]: 1.7 Ang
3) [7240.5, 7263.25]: 1.8 Ang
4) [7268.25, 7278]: 0.5 Ang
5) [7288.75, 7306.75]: 2.7 Ang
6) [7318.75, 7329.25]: 1.3 Ang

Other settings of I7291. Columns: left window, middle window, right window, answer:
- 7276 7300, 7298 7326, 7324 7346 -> 2.6 Ang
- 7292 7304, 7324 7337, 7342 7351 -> 0.6 Ang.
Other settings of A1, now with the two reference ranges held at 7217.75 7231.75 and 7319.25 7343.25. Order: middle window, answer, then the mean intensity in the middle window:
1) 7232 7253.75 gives 1.0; 2.08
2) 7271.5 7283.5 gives 0.5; 1.97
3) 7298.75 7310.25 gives 1.7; 1.68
